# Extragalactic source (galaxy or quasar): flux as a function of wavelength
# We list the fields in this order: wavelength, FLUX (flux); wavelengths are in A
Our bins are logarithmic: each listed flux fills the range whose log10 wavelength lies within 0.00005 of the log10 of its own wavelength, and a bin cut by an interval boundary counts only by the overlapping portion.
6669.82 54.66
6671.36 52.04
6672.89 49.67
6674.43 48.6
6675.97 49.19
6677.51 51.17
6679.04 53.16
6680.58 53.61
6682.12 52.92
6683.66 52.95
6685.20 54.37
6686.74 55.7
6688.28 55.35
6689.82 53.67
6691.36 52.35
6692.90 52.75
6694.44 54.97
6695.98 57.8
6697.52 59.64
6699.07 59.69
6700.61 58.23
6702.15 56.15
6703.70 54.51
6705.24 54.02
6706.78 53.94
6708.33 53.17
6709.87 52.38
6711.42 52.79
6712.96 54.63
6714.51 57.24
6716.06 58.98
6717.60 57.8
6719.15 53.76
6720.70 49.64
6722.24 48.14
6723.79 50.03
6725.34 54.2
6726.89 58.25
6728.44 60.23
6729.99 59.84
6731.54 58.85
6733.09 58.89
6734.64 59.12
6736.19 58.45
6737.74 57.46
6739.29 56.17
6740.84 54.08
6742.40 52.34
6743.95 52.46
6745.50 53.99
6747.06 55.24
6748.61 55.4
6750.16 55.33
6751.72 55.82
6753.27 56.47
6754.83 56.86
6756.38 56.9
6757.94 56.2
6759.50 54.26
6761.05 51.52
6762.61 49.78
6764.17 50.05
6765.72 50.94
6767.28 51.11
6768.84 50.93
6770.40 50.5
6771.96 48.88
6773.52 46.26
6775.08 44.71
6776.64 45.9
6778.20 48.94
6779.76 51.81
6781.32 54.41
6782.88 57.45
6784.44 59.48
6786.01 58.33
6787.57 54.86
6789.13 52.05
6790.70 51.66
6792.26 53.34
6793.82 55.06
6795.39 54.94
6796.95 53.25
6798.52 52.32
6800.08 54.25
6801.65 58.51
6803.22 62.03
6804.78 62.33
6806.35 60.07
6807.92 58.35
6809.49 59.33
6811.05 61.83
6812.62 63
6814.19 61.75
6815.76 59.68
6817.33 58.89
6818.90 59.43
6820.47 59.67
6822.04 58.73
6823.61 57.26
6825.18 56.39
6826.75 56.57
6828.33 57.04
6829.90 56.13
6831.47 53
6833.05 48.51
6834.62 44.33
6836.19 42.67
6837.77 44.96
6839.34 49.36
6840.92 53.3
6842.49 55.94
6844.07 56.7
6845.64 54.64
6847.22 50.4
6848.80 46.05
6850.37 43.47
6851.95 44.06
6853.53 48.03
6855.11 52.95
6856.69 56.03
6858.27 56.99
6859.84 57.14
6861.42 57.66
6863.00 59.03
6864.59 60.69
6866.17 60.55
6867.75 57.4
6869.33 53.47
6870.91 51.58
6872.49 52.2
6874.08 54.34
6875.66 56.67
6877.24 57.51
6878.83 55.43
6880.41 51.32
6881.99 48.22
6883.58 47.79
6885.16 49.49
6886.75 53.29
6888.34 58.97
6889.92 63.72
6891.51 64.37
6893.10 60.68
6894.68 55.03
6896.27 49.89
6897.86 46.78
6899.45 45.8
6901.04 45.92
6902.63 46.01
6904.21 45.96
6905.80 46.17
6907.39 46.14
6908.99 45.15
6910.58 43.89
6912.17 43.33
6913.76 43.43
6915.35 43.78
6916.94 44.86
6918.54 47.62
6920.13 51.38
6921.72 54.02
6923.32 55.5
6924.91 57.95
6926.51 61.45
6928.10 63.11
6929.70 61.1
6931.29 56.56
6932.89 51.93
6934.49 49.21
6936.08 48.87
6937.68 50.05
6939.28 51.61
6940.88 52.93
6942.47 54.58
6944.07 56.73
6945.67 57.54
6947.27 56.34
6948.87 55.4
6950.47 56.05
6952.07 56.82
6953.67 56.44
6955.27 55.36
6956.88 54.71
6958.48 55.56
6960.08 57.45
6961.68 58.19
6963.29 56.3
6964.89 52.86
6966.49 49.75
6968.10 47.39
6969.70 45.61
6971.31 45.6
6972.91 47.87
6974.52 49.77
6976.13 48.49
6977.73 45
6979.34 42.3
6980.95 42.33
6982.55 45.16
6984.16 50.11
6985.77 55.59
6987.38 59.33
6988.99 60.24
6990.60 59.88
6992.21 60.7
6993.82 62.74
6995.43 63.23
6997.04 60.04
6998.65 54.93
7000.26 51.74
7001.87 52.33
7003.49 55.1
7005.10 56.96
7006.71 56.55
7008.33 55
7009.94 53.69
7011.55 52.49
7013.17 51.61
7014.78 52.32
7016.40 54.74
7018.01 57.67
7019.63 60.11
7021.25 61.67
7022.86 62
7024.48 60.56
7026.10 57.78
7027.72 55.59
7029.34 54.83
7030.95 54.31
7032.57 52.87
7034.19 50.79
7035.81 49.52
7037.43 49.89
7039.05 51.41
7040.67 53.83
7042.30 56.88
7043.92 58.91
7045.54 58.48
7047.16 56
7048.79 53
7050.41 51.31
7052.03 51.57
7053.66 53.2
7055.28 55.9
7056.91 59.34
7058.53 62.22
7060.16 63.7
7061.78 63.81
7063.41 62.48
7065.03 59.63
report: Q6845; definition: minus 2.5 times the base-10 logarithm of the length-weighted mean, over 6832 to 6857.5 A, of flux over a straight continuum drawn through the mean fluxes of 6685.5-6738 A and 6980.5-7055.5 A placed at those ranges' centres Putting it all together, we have 0.12 mag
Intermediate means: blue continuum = 55.6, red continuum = 55.3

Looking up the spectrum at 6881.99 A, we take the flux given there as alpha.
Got 48.22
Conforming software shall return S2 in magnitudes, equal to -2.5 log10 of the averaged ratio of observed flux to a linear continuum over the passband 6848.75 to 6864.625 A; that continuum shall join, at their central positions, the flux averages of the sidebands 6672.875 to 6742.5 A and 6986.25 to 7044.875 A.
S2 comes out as 0.053 mag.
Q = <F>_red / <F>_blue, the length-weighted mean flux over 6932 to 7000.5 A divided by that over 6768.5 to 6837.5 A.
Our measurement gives 0.97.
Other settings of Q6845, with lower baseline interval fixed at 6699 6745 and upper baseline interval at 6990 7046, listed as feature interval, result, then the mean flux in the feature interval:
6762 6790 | 0.08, 51.5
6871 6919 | 0.11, 50.5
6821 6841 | 0.07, 52.2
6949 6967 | 0.01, 55.5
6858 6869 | -0.05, 58.4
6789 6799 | 0.05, 53.3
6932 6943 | 0.09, 51.3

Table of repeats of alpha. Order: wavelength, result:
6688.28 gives 55.35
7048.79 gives 53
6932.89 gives 51.93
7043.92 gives 58.91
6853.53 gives 48.03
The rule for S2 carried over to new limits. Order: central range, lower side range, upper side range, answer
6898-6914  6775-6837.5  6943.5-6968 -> 0.22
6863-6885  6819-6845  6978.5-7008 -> -0.01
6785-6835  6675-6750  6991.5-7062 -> -0.03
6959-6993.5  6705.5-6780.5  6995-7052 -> 0.07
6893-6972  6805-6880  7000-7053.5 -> 0.06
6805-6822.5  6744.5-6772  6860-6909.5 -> -0.13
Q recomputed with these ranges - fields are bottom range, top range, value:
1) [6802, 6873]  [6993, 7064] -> 1.02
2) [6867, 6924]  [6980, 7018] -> 1.08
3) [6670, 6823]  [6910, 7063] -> 0.99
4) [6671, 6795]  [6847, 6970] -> 0.98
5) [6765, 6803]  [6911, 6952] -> 1.01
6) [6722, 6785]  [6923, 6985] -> 0.98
